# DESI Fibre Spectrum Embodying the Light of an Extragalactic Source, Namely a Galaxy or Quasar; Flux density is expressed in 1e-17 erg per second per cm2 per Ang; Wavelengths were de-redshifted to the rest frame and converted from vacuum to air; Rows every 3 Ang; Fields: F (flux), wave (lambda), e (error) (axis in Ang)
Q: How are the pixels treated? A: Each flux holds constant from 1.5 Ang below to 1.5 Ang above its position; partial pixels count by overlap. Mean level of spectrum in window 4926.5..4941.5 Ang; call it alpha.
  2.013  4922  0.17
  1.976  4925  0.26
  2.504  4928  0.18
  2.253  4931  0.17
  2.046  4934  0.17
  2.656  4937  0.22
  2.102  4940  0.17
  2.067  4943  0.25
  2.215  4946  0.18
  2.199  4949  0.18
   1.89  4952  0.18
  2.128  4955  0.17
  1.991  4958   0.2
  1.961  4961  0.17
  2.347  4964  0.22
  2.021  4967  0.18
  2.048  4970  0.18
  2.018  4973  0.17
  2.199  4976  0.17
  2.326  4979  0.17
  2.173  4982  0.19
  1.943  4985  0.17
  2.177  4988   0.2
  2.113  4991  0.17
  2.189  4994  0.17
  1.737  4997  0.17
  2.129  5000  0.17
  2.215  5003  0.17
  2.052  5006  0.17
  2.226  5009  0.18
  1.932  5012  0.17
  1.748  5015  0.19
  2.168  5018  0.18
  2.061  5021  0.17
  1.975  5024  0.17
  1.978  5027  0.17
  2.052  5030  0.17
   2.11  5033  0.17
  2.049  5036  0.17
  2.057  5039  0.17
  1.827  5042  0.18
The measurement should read 2.31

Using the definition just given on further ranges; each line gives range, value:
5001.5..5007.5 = 2.13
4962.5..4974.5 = 2.11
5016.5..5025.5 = 2.07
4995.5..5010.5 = 2.07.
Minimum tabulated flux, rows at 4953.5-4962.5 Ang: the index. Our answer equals 1.961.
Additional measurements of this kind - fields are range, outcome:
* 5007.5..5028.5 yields 1.748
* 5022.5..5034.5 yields 1.975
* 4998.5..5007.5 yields 2.052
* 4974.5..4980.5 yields 2.199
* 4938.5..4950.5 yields 2.067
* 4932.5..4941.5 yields 2.046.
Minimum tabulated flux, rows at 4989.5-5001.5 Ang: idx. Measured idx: 1.737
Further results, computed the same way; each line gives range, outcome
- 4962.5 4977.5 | 2.018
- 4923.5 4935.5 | 1.976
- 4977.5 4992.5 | 1.943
